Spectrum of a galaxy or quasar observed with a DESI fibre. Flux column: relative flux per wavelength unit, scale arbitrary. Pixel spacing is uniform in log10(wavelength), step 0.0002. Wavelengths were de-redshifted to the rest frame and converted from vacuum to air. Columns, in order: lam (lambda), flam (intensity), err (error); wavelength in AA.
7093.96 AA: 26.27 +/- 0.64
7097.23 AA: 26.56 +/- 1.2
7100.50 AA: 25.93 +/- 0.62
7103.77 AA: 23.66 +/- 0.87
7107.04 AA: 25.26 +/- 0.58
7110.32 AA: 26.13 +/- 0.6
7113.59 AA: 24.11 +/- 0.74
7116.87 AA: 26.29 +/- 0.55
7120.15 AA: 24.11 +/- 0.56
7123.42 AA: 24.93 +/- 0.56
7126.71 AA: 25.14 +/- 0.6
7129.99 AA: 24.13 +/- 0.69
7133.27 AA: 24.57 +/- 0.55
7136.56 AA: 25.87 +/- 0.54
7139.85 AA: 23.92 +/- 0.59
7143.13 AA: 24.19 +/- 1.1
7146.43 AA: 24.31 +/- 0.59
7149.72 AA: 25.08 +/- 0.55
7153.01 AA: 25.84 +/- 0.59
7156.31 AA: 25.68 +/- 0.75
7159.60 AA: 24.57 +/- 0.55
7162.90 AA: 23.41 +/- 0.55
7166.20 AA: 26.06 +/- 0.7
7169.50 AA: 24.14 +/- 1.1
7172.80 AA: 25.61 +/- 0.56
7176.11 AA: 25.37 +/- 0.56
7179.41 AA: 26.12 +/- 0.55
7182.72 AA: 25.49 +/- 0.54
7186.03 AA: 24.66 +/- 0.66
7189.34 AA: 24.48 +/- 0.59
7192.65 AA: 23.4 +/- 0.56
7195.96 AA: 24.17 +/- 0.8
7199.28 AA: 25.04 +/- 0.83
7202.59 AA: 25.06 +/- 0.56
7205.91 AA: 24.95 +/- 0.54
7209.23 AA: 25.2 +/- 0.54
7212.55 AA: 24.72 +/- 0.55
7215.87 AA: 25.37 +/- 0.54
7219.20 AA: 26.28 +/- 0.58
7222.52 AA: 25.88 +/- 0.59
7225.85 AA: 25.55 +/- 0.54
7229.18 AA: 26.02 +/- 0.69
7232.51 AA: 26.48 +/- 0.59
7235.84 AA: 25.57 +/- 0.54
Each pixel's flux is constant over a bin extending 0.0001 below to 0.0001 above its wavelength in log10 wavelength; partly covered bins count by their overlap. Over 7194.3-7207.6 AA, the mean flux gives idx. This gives 24.8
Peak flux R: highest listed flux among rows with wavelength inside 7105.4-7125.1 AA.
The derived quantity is 26.29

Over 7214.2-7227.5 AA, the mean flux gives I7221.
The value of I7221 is 25.8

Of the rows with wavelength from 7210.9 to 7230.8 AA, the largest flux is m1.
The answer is 26.28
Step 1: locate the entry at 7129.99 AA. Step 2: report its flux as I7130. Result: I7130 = 24.13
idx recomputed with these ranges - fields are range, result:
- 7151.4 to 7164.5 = 24.9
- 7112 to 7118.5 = 25.2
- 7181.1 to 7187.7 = 25.1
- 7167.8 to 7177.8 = 25.1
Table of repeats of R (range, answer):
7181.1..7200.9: 25.49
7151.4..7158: 25.84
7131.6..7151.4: 25.87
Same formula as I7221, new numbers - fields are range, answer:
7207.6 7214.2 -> 25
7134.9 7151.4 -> 24.7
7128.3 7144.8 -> 24.5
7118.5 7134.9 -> 24.6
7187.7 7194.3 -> 23.9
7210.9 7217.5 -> 25.1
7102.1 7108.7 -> 24.5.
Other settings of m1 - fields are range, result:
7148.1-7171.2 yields 26.06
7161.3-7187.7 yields 26.12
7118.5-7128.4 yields 25.14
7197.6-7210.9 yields 25.2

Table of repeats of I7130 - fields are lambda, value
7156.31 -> 25.68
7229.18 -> 26.02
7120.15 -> 24.11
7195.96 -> 24.17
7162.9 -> 23.41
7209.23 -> 25.2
